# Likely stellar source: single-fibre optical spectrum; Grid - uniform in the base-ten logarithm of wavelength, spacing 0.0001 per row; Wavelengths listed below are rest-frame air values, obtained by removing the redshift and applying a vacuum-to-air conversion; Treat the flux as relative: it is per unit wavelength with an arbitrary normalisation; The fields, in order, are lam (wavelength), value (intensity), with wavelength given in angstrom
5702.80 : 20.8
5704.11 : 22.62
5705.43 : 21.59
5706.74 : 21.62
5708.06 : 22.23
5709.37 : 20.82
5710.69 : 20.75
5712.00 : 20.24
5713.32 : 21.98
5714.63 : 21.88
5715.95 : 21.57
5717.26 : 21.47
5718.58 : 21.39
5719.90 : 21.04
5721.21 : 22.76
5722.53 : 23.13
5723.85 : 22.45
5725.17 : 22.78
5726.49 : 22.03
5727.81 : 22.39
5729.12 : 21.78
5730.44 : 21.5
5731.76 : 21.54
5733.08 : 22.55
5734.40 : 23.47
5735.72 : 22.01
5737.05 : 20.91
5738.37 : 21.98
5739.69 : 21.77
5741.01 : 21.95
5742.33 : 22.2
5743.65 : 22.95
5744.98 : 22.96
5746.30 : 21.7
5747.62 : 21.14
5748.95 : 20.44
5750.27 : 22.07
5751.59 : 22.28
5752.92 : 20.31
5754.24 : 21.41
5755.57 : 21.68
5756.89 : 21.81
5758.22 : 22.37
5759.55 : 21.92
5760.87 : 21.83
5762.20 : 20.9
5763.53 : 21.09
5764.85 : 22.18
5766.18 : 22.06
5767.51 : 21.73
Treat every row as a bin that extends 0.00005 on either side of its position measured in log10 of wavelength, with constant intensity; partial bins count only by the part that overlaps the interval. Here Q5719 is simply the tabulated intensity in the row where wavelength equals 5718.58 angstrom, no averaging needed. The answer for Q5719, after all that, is 21.39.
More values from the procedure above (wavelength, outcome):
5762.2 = 20.9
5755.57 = 21.68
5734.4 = 23.47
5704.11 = 22.62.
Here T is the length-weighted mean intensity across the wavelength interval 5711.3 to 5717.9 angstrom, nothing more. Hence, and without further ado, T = 21.5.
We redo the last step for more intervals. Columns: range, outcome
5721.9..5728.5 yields 22.6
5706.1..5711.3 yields 21.3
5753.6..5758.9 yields 21.8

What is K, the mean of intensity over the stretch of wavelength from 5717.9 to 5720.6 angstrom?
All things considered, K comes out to 21.3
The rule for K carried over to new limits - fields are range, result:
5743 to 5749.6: 21.8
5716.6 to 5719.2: 21.5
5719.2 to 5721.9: 21.9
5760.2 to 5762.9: 21.4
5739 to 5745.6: 22.4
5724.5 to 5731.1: 22.1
